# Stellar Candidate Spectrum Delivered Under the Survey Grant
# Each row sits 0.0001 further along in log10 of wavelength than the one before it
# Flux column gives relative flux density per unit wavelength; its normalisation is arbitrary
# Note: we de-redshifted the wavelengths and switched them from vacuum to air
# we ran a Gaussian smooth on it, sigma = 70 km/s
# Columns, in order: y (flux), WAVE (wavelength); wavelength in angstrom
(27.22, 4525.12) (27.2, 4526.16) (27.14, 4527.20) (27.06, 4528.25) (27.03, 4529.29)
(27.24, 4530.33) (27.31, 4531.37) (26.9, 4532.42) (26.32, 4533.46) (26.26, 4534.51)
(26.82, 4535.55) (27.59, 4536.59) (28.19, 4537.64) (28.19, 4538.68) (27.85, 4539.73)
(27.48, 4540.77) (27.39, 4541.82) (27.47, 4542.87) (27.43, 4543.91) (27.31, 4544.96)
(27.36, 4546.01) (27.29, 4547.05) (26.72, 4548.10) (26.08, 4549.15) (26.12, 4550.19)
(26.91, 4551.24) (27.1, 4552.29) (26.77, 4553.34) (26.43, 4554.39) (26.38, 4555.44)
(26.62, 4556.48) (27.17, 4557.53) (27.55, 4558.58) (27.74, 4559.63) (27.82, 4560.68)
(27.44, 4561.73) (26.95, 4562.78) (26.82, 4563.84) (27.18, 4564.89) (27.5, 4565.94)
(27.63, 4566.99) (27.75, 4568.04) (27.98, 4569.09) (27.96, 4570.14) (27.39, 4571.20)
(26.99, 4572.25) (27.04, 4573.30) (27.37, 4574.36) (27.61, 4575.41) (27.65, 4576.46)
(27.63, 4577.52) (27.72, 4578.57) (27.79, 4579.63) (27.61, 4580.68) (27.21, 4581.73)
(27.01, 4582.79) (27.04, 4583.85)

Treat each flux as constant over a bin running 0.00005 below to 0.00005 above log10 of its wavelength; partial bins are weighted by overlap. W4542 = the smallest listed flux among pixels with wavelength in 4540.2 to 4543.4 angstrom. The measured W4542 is 27.39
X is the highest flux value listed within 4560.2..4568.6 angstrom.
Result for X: 27.82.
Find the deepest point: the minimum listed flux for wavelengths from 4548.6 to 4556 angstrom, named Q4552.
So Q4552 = 26.08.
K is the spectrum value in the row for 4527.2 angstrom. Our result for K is 27.14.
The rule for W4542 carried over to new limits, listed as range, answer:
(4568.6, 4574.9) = 26.99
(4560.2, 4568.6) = 26.82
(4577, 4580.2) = 27.63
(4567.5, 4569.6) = 27.75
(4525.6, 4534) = 26.32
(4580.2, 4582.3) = 27.21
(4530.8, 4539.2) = 26.26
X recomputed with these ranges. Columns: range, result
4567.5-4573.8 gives 27.98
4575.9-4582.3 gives 27.79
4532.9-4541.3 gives 28.19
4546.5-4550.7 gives 27.29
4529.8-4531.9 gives 27.31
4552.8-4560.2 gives 27.74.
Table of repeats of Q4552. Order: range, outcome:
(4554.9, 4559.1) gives 26.38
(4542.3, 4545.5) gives 27.31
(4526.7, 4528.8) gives 27.06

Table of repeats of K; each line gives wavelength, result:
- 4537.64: 28.19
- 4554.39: 26.43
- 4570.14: 27.96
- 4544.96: 27.31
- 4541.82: 27.39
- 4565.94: 27.5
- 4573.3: 27.04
